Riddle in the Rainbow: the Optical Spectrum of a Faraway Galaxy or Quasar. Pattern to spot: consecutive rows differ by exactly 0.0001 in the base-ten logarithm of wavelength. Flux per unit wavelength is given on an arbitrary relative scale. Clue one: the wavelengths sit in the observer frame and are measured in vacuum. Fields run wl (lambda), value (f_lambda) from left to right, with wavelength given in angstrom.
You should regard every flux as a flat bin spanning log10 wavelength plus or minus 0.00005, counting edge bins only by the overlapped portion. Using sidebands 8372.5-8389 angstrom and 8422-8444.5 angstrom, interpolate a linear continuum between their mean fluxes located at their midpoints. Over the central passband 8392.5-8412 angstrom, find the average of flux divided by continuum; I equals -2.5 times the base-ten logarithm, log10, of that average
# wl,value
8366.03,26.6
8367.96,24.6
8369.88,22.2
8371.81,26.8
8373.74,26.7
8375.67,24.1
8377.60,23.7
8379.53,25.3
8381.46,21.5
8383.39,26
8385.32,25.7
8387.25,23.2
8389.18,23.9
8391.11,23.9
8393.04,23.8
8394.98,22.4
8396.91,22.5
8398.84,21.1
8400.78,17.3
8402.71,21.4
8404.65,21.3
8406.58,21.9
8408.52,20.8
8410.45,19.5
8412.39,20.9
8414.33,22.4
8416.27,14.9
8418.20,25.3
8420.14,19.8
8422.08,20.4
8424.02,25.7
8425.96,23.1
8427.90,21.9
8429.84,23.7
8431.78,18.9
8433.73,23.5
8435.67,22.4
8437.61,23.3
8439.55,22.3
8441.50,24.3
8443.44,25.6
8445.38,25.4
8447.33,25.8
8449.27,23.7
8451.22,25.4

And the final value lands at 0.135 mag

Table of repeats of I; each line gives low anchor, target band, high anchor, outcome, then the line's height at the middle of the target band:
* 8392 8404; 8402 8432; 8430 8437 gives 0.01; 21.7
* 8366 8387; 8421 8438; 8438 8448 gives 0.10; 24.6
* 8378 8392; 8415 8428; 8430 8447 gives 0.10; 23.6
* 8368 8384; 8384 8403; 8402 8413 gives 0.00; 22.5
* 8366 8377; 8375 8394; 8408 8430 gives 0.00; 24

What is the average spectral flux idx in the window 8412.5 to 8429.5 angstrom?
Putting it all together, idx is 21.7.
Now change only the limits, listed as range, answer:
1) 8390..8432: 21.6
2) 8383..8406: 22.6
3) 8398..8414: 20.6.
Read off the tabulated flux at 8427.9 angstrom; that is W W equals 21.9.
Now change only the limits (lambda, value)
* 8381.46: 21.5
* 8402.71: 21.4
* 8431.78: 18.9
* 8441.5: 24.3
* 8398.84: 21.1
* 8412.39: 20.9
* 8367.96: 24.6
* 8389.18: 23.9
